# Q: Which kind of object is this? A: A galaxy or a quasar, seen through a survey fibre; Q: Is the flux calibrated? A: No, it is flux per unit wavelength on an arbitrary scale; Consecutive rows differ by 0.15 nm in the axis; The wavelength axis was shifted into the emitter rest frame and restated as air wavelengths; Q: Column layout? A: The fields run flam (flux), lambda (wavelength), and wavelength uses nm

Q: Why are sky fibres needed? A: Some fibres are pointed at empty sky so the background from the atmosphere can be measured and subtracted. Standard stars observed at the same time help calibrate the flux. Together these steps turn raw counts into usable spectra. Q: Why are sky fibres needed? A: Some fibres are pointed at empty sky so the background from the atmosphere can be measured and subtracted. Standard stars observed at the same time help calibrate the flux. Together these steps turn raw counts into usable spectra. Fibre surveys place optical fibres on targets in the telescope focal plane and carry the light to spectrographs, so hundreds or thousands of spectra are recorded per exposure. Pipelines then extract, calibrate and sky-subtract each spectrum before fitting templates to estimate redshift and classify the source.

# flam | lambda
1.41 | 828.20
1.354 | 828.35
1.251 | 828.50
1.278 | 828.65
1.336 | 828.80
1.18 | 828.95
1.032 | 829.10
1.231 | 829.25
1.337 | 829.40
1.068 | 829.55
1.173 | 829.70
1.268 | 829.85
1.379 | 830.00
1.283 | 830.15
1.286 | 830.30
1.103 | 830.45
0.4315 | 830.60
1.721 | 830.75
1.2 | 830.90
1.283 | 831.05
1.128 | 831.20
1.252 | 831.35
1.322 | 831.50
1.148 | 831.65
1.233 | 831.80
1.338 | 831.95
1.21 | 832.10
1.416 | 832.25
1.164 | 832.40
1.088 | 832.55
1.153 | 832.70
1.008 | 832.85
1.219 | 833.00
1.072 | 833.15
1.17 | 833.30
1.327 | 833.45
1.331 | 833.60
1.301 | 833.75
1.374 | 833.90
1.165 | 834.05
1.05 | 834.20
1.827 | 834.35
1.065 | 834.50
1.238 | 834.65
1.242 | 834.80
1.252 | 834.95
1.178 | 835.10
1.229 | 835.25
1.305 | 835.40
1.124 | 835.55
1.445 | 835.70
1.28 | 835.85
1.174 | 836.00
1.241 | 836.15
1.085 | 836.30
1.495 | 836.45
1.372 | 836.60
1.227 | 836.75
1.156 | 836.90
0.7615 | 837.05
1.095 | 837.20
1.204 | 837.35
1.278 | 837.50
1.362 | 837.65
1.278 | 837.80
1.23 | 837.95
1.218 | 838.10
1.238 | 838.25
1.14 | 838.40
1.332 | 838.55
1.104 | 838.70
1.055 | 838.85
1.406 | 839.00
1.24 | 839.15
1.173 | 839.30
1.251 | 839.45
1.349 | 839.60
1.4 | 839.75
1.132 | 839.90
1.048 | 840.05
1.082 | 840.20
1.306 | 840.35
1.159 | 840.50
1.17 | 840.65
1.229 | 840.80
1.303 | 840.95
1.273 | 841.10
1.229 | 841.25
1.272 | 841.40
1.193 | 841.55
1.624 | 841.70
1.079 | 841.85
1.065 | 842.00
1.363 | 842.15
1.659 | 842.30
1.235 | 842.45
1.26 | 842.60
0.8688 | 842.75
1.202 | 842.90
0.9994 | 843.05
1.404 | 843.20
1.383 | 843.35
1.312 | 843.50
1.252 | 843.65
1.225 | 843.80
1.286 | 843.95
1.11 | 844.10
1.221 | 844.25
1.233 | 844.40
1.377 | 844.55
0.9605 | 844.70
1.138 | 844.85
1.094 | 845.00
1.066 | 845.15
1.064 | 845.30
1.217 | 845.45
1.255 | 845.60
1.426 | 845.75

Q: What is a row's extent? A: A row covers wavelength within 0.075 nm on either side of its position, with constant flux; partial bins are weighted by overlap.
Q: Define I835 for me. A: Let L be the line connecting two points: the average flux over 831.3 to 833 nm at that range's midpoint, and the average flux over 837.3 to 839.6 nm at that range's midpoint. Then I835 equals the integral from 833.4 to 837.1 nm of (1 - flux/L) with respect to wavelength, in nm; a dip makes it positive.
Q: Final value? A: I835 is -0.08 nm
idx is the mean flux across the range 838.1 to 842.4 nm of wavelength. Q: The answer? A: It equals 1.24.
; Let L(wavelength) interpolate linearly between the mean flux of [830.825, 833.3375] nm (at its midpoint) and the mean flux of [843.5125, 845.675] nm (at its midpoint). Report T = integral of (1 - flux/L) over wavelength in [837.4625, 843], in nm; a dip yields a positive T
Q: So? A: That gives -0.22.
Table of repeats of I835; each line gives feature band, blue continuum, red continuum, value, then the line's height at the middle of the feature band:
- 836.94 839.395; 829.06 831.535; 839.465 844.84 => 0.062 nm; 1.23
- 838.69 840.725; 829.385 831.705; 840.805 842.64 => 0.112 nm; 1.28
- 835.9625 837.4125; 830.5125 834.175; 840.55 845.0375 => 0.045 nm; 1.22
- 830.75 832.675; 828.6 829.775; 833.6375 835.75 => -0.024 nm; 1.23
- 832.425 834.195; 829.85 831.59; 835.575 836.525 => 0.077 nm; 1.25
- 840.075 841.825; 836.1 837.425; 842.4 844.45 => -0.067 nm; 1.2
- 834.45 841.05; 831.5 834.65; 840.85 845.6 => 0.056 nm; 1.23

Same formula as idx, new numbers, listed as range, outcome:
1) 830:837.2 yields 1.22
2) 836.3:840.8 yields 1.21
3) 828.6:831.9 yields 1.21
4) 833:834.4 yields 1.28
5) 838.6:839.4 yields 1.2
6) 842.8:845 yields 1.21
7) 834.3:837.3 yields 1.23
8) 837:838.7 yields 1.2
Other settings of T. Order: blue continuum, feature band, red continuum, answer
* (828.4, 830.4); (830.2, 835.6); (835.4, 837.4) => 0.01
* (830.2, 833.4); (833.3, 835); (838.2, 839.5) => -0.12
